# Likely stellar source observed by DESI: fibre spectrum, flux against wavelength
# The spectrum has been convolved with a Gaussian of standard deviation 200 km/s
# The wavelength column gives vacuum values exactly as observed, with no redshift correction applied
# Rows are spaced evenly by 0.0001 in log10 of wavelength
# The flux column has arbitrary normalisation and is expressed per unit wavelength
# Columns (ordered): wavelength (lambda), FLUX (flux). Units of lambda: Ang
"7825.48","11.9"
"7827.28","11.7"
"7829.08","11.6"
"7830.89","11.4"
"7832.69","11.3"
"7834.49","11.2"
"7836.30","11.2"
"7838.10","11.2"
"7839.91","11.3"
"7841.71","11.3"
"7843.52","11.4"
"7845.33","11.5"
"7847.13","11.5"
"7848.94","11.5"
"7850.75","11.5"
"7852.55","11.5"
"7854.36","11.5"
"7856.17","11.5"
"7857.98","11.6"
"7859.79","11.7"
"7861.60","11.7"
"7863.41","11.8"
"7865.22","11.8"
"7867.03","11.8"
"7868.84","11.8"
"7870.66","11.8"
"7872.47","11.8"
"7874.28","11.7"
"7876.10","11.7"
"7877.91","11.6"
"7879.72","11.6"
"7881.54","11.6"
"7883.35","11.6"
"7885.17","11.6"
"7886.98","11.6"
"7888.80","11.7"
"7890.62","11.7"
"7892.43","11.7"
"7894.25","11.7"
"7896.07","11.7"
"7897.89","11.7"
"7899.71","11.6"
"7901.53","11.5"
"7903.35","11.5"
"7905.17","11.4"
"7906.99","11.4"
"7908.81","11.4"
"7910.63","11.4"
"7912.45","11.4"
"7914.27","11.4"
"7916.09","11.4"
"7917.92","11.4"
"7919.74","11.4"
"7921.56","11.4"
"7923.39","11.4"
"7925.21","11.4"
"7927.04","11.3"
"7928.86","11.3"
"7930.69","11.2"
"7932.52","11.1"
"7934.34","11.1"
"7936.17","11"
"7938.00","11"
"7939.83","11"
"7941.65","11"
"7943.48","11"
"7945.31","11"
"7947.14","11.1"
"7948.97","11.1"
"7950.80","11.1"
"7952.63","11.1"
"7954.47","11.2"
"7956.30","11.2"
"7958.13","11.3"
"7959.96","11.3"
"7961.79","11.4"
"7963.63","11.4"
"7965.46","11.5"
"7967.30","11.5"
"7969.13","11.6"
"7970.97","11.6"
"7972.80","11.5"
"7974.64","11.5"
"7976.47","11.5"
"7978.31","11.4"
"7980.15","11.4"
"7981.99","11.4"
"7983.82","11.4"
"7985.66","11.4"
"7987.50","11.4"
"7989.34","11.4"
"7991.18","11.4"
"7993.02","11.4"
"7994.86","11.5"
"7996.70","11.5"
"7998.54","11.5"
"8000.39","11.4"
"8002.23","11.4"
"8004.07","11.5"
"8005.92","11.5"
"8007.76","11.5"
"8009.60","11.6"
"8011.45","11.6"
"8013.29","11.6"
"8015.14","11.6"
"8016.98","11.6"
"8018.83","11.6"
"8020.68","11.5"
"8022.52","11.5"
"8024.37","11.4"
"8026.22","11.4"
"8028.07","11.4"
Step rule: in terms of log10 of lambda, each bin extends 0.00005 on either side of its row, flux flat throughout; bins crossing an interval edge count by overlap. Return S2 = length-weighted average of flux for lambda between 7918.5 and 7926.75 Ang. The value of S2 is 11.4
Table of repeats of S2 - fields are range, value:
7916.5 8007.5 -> 11.3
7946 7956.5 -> 11.1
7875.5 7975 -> 11.4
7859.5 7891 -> 11.7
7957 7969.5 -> 11.4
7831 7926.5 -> 11.5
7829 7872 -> 11.5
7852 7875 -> 11.7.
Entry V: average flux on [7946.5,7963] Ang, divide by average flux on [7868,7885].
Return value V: 1.0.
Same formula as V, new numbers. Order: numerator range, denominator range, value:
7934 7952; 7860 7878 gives 0.94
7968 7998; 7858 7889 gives 0.98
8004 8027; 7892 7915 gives 1.00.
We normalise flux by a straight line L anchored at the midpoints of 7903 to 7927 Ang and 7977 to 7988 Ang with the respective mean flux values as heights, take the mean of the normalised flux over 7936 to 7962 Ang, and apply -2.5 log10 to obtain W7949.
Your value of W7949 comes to 0.03 mag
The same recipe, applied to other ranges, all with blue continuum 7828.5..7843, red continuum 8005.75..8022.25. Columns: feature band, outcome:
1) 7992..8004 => 0.01 mag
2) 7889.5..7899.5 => -0.03 mag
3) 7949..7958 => 0.03 mag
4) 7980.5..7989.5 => 0.01 mag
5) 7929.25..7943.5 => 0.04 mag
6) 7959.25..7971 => 0.00 mag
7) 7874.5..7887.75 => -0.02 mag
